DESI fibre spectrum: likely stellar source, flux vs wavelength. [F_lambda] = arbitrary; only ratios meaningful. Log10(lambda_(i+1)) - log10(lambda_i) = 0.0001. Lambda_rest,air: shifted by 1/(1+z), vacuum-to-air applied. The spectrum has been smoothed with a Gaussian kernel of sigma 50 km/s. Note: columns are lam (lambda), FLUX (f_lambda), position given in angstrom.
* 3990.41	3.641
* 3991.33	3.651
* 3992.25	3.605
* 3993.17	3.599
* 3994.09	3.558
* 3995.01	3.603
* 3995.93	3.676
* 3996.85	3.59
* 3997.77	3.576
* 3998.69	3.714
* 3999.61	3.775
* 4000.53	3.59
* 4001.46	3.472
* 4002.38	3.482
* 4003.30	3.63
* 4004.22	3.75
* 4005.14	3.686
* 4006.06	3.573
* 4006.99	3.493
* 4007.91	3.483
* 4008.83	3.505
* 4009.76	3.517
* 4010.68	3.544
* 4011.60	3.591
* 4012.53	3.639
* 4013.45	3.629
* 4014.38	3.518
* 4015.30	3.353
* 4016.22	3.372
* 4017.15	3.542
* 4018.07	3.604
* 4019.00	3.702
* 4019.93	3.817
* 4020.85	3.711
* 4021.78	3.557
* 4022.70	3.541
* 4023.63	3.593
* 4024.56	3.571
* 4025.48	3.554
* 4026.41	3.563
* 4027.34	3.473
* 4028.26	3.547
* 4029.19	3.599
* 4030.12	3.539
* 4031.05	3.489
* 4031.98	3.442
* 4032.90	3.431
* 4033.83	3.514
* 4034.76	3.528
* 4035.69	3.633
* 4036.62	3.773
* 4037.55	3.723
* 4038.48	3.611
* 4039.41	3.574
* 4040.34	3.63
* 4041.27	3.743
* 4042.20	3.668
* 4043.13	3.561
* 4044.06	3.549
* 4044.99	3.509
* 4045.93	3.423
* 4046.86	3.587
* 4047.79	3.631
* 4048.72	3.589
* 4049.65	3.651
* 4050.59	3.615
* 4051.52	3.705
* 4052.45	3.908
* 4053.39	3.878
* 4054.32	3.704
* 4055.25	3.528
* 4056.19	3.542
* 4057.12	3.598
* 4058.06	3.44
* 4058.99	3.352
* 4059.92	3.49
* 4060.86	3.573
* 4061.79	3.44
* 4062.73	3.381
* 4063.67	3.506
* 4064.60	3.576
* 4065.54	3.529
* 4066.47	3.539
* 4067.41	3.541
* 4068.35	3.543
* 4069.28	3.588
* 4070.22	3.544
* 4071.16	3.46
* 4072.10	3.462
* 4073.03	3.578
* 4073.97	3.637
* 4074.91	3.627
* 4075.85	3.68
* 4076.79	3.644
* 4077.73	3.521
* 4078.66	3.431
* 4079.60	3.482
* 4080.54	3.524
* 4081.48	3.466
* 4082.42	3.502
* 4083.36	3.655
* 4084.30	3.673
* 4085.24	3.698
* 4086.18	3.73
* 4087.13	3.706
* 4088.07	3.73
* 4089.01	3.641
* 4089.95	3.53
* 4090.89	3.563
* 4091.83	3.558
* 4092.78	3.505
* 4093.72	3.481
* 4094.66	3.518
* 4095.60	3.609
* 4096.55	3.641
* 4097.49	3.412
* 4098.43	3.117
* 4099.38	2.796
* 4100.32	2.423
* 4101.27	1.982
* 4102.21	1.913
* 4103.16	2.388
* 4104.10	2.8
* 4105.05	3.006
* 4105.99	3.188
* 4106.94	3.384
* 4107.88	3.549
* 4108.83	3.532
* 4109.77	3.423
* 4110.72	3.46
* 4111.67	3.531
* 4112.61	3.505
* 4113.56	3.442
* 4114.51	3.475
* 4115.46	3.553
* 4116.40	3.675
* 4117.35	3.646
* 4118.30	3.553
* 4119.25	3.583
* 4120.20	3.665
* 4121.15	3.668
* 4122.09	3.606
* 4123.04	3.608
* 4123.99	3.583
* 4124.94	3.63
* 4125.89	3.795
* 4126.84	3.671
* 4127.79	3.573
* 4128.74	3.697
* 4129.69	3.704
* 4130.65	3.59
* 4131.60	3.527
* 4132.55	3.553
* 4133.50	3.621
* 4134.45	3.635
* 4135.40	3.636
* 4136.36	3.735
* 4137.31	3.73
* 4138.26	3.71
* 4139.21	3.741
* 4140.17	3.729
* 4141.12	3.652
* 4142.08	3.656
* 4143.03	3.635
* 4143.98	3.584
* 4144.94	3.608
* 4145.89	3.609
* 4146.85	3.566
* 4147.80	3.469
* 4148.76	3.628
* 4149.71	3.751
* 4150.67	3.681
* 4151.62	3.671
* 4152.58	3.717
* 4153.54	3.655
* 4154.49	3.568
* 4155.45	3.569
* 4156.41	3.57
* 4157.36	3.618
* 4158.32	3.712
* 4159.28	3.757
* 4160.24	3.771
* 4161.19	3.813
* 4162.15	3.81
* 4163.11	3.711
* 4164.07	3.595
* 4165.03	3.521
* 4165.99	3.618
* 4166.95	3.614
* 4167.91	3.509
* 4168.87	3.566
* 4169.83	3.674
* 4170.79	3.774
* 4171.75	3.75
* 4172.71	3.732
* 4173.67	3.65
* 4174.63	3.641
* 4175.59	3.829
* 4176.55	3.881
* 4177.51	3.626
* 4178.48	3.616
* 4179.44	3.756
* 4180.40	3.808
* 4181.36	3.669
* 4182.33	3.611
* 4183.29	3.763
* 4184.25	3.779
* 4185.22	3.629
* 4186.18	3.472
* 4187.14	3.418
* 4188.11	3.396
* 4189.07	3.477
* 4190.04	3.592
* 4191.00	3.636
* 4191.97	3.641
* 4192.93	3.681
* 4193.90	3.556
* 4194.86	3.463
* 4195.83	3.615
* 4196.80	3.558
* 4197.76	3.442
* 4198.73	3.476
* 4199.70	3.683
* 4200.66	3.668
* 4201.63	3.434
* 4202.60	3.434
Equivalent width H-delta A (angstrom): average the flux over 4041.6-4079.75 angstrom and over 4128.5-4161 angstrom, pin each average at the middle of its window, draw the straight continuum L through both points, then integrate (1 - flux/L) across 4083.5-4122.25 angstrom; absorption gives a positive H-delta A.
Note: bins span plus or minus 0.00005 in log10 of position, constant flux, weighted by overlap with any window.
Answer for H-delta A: 2.64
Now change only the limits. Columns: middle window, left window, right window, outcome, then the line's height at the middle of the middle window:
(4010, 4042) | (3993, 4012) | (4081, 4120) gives -0.40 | 3.53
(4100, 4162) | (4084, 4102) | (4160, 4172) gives 0.27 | 3.52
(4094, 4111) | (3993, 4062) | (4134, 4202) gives 2.59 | 3.62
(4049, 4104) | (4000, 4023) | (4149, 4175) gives 2.46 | 3.61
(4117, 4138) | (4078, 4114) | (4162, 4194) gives -1.13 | 3.45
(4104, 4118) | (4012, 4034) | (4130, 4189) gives 0.73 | 3.62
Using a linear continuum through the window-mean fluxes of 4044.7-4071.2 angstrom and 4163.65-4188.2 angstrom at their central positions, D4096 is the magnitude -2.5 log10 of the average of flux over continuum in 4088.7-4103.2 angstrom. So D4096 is 0.14 mag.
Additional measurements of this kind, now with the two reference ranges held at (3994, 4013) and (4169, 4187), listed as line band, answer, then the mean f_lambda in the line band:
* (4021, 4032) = 0.02 mag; 3.55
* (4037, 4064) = 0.01 mag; 3.59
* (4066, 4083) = 0.03 mag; 3.54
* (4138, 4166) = 0.01 mag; 3.66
